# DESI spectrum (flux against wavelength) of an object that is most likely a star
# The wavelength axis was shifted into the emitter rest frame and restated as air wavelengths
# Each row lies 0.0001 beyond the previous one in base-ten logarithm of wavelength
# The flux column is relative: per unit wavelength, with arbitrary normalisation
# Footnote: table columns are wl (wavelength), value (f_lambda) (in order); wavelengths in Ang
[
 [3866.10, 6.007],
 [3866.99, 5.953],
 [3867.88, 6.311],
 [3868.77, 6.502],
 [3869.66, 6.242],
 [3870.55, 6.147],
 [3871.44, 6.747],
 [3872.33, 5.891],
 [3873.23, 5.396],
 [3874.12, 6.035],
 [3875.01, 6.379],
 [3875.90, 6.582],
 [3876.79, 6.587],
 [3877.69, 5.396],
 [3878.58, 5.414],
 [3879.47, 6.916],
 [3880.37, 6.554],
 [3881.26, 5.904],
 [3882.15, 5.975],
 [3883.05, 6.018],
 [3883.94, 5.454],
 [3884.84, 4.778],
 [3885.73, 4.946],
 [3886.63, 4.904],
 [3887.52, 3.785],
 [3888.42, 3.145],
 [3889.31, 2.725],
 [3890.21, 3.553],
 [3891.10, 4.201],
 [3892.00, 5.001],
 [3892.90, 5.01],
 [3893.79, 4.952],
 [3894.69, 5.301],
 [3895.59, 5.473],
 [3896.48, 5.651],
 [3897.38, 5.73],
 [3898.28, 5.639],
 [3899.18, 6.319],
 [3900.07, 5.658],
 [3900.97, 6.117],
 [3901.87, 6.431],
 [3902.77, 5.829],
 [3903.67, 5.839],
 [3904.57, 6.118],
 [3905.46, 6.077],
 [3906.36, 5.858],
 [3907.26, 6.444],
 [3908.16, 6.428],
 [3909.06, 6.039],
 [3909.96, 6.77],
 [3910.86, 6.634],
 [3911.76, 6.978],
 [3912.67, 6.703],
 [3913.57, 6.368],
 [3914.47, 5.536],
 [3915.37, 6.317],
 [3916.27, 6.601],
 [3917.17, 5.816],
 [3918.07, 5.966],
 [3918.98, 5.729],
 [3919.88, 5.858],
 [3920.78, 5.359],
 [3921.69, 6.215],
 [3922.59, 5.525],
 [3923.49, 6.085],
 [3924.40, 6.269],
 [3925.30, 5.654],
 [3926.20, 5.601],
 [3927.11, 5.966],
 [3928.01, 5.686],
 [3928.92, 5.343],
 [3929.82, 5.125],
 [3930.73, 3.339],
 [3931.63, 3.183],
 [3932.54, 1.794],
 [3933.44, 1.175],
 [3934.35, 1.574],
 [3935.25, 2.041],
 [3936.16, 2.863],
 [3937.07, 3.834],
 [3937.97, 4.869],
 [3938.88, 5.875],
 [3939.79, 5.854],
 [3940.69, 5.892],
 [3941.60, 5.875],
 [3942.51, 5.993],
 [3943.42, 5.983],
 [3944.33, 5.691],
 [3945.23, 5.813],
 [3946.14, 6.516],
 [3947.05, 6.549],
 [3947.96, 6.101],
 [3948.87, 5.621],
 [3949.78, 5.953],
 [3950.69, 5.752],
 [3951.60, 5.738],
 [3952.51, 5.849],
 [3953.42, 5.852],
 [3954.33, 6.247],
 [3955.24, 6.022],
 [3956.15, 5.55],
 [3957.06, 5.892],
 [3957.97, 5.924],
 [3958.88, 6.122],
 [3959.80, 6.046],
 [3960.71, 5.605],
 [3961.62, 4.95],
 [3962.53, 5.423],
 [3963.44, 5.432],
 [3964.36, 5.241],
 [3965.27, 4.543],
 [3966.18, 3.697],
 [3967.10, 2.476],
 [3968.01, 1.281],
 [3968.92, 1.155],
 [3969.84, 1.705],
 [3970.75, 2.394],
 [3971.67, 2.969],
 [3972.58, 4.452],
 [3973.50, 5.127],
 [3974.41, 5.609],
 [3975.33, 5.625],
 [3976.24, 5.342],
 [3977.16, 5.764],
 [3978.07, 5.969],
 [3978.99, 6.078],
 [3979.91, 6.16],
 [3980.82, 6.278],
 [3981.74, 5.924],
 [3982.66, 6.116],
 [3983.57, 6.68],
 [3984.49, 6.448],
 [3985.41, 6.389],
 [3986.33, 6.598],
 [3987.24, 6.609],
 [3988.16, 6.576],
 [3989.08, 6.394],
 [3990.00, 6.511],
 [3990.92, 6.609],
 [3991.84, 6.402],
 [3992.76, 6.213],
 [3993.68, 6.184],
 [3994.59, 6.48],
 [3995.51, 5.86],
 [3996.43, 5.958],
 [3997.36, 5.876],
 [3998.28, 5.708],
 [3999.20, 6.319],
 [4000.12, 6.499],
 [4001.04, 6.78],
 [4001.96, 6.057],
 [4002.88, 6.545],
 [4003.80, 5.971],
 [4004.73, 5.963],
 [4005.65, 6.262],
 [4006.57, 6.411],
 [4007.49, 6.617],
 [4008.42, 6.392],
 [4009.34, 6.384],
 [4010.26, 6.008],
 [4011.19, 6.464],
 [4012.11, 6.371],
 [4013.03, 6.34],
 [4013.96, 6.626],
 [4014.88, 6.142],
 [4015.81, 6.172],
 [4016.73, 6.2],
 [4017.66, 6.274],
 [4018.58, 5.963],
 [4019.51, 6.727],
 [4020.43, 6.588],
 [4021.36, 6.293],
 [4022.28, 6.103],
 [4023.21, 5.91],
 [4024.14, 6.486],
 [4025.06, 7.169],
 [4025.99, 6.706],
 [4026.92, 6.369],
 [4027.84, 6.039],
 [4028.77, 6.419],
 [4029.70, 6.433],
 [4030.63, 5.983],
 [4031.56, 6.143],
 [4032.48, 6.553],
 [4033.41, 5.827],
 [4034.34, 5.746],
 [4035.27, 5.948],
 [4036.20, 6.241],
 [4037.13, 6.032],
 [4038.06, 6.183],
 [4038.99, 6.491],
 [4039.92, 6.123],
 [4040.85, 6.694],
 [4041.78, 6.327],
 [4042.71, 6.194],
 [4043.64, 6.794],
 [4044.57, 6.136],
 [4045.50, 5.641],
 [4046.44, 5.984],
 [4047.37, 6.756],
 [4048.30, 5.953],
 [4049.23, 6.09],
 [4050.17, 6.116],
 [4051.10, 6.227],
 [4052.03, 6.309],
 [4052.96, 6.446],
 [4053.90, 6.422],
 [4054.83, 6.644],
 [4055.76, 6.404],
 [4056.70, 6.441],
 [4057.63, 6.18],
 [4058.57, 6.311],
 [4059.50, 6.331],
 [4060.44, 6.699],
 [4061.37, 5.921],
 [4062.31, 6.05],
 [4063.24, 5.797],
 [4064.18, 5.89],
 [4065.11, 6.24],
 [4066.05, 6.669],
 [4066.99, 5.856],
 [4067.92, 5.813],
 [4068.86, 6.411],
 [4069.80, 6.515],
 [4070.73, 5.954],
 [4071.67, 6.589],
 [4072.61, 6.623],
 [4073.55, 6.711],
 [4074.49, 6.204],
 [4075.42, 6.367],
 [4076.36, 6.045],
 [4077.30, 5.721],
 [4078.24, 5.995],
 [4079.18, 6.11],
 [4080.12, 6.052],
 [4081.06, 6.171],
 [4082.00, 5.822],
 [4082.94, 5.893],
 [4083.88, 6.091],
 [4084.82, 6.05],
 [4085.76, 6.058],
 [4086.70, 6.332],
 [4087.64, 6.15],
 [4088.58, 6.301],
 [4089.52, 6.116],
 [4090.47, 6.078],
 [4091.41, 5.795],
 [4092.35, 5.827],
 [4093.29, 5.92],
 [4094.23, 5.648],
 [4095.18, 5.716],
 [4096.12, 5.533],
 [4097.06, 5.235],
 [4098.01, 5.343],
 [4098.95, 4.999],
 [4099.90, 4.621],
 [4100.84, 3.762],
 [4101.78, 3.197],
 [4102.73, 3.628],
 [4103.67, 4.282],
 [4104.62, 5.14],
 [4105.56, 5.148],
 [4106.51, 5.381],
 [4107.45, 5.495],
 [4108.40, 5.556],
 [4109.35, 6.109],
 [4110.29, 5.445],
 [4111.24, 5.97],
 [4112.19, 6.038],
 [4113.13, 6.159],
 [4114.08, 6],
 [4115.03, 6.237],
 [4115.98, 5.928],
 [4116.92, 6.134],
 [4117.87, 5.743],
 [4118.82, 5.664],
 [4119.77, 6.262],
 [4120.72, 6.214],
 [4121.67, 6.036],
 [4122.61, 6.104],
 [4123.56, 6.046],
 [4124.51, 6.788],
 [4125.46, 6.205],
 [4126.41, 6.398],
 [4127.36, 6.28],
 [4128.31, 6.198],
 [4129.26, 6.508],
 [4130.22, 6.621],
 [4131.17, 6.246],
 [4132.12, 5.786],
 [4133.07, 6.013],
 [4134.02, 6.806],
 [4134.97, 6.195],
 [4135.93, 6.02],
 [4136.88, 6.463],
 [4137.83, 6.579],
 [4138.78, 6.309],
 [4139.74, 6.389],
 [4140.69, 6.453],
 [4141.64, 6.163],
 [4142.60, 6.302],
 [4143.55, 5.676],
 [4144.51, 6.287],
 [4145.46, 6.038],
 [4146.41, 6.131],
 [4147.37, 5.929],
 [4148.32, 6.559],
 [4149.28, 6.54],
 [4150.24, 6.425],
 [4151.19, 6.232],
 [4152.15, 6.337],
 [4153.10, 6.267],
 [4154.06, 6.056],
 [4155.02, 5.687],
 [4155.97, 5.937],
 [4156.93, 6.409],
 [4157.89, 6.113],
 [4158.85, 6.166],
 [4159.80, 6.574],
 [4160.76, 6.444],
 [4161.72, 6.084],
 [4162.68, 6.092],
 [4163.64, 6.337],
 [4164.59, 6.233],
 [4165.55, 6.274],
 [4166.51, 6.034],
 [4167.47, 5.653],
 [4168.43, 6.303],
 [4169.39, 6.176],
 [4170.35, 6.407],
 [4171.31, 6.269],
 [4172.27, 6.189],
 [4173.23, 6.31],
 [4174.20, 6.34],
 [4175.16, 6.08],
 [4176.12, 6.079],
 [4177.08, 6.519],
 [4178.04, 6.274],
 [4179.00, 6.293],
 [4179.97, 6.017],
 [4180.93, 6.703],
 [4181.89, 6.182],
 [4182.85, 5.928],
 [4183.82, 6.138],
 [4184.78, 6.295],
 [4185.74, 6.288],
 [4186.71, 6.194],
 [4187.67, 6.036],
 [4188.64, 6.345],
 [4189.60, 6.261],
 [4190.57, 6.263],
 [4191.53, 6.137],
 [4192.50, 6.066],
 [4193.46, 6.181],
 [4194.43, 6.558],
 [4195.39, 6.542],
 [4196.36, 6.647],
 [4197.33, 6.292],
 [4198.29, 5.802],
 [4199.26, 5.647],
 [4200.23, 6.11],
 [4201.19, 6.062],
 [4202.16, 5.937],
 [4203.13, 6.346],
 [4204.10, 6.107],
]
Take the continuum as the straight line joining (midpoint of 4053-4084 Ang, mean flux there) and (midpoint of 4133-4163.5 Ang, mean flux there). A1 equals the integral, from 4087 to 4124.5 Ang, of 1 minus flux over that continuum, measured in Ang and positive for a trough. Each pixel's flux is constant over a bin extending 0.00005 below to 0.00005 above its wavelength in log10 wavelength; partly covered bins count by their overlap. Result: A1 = 3.9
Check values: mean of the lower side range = 6.21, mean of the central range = 5.58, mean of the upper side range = 6.24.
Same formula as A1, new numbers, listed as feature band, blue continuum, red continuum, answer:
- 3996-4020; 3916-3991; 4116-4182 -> -3.35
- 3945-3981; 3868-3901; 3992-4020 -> 5.26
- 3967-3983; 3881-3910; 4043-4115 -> 3.15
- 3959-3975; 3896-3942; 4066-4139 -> 4.27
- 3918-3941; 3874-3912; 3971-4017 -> 4.33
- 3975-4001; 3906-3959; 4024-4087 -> -1.72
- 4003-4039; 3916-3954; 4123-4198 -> -4.39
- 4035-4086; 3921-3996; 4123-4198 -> -4.10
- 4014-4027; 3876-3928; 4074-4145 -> -1.29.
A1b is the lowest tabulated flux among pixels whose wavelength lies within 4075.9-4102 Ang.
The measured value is 3.197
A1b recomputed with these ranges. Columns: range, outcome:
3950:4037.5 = 1.155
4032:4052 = 5.641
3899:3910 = 5.658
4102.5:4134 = 3.628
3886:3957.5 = 1.175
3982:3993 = 6.116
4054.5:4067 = 5.797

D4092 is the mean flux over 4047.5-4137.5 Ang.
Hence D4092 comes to 5.96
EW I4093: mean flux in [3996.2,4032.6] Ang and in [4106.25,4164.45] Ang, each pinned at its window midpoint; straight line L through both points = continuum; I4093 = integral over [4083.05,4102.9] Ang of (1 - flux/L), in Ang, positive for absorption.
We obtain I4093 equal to 2.3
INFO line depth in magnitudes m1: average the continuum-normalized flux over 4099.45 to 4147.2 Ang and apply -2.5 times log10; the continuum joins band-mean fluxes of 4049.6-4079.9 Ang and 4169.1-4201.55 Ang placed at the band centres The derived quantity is 0.066 mag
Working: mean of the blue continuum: 6.25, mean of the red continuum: 6.23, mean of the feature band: 5.87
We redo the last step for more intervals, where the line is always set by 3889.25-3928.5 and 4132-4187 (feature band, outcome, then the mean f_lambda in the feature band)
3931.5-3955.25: 0.18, 4.99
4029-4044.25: -0.04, 6.23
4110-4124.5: 0.02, 6.03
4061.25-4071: -0.01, 6.11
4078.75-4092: 0.01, 6.07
